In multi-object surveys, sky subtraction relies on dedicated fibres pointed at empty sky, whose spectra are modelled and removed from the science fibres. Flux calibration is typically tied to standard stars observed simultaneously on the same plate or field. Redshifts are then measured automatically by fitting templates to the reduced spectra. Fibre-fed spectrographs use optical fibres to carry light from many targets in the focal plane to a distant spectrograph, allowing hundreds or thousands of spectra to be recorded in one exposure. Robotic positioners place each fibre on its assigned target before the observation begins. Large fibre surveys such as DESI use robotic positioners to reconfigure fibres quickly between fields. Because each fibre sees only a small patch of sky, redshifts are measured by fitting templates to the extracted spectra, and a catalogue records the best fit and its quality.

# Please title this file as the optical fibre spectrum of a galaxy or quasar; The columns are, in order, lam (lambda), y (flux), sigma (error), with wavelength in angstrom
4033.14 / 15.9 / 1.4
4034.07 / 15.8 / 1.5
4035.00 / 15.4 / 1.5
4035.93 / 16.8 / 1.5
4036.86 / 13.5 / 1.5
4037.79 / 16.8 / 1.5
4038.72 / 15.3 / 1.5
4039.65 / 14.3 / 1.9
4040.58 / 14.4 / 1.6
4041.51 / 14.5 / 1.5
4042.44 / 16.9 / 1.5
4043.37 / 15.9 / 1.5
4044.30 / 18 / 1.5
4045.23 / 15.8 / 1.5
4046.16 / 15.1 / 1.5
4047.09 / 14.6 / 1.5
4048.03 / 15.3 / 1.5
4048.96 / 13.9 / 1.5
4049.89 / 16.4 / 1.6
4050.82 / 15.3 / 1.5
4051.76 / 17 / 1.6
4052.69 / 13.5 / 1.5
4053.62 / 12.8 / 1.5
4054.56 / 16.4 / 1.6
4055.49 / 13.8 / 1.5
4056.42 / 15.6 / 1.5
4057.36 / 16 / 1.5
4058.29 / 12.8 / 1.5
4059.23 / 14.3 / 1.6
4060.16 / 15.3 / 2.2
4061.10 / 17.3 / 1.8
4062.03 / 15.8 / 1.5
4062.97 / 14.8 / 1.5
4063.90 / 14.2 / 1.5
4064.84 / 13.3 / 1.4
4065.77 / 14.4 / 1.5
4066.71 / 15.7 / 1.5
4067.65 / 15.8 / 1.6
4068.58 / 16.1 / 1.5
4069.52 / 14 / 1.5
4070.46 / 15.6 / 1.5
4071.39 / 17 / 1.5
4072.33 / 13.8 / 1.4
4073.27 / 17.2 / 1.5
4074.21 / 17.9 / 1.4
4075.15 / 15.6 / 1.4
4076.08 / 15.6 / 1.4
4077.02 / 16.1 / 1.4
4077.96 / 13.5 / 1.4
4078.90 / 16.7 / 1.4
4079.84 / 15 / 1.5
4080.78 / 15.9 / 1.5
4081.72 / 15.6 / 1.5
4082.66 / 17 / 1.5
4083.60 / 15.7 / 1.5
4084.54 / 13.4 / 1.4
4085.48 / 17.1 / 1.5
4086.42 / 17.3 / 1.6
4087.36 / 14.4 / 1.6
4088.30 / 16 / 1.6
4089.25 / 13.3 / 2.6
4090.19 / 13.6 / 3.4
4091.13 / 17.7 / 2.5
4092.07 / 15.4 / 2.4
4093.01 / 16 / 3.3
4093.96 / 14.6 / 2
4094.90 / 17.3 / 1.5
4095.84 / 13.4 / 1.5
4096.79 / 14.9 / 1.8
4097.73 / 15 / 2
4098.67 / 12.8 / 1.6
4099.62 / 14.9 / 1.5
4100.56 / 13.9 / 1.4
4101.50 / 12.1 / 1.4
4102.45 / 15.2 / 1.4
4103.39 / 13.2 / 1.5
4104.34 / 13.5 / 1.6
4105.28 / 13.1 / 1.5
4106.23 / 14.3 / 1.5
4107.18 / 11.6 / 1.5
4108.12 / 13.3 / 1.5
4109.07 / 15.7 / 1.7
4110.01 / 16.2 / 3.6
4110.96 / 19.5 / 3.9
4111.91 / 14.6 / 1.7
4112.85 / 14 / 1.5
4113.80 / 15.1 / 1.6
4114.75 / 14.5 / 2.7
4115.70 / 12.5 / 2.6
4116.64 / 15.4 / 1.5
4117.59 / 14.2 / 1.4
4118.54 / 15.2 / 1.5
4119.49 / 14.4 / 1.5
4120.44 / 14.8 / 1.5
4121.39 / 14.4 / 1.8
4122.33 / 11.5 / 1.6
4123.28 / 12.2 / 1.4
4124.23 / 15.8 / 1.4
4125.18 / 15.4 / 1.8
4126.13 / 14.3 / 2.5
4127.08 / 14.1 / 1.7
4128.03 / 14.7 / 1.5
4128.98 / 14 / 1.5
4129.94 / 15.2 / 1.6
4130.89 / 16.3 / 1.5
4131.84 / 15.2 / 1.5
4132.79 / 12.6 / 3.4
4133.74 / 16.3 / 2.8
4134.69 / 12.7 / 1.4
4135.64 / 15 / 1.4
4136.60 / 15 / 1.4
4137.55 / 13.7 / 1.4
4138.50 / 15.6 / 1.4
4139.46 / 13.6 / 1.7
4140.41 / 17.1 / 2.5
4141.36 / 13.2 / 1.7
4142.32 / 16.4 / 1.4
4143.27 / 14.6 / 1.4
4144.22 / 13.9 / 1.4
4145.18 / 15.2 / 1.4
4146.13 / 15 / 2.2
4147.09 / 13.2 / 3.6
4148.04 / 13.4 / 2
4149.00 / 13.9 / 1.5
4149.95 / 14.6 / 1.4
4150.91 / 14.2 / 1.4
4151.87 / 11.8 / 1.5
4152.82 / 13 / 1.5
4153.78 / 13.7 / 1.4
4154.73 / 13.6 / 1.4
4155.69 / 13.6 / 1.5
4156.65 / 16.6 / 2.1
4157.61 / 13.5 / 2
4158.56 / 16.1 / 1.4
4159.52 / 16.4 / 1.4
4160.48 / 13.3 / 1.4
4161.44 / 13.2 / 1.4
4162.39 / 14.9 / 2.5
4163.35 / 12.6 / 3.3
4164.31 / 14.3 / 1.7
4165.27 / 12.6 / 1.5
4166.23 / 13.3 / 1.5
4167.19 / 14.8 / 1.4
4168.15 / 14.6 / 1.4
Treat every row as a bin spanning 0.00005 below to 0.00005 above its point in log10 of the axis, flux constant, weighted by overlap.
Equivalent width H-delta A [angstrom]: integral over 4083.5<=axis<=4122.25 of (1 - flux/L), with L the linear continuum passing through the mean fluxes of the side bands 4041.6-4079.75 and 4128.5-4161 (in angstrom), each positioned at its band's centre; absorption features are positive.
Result 0.6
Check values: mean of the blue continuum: 15.4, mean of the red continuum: 14.5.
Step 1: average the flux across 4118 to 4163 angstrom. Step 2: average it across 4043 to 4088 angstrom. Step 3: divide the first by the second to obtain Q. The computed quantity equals 0.93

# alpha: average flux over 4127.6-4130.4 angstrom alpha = 14.6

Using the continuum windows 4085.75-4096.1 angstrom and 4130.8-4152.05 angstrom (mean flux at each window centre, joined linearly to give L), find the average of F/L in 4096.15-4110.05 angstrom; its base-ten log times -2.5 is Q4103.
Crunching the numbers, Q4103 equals 0.10 mag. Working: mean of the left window 15.4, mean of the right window 14.5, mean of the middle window 13.9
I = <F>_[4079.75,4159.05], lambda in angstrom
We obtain 14.6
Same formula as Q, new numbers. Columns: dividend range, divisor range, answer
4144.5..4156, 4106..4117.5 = 0.94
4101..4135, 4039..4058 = 0.94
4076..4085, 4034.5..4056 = 1.01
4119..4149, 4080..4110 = 0.98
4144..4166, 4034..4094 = 0.91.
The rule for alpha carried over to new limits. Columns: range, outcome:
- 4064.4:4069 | 15.1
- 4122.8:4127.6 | 14.4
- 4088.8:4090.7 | 13.6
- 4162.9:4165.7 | 13.2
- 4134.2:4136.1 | 13.9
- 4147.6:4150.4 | 14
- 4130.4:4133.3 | 14.8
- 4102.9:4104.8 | 13.4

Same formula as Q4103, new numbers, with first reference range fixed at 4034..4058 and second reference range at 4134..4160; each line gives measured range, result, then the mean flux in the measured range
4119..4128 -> 0.04 mag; 14.1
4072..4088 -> -0.05 mag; 15.8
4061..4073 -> 0.00 mag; 15.2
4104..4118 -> 0.02 mag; 14.5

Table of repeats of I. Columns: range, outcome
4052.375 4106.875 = 15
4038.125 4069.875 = 15.1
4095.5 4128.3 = 14.3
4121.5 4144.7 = 14.5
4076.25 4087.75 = 15.6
